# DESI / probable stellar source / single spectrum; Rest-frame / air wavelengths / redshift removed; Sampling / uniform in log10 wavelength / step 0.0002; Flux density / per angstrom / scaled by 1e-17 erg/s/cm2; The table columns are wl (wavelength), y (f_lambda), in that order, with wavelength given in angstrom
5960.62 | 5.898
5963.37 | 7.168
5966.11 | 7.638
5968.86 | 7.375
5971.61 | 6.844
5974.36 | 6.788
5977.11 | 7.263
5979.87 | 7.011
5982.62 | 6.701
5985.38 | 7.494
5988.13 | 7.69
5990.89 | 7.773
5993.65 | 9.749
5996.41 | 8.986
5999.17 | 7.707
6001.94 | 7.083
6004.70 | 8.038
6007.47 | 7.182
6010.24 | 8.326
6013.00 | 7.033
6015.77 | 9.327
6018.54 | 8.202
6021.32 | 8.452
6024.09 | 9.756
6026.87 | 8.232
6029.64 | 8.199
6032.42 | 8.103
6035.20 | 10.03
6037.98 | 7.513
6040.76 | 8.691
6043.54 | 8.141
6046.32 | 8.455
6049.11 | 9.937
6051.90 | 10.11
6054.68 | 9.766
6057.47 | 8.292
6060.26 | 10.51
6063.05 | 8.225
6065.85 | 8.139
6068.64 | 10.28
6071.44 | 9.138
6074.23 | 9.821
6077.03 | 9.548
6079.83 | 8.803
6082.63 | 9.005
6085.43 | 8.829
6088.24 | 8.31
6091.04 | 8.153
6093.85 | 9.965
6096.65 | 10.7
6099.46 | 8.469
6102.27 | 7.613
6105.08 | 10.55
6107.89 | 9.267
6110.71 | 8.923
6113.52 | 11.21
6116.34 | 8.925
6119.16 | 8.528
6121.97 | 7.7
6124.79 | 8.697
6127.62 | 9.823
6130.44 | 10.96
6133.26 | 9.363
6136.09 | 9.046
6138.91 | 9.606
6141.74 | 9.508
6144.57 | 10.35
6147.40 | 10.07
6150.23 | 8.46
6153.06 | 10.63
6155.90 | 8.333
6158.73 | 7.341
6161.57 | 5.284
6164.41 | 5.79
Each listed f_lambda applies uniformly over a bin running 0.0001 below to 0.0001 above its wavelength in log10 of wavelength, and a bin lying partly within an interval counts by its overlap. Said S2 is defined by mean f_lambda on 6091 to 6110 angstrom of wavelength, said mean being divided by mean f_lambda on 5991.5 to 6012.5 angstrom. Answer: 1.15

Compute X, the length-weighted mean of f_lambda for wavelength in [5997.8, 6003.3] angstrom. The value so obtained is 7.39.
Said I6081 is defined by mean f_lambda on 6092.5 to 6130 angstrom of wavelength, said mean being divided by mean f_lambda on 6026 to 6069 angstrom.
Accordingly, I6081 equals 1.05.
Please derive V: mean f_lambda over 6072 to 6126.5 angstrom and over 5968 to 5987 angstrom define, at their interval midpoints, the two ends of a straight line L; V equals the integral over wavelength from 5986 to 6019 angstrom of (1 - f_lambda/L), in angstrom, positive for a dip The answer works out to -2.6 angstrom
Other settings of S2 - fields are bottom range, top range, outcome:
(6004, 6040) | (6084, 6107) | 1.09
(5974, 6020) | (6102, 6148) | 1.21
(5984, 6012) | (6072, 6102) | 1.14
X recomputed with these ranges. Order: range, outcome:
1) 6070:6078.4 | 9.51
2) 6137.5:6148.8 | 9.88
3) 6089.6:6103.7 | 8.98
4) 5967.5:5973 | 7.11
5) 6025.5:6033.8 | 8.18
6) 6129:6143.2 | 9.7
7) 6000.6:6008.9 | 7.44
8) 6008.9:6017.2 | 8.24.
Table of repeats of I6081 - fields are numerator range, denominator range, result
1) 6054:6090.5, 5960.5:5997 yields 1.22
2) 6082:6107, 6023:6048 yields 1.06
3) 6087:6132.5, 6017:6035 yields 1.08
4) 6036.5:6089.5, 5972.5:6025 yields 1.14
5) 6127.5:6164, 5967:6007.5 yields 1.19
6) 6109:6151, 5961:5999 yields 1.25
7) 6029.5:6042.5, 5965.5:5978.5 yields 1.19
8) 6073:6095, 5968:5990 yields 1.26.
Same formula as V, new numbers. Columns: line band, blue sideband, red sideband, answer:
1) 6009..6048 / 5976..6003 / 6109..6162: -1.63 angstrom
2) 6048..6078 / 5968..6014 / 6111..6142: -3.11 angstrom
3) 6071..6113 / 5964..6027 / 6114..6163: -2.67 angstrom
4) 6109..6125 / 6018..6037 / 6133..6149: 0.74 angstrom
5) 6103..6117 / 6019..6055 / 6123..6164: -1.19 angstrom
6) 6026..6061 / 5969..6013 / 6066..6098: -1.32 angstrom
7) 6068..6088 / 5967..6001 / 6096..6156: -1.04 angstrom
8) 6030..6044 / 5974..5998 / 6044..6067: 0.44 angstrom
